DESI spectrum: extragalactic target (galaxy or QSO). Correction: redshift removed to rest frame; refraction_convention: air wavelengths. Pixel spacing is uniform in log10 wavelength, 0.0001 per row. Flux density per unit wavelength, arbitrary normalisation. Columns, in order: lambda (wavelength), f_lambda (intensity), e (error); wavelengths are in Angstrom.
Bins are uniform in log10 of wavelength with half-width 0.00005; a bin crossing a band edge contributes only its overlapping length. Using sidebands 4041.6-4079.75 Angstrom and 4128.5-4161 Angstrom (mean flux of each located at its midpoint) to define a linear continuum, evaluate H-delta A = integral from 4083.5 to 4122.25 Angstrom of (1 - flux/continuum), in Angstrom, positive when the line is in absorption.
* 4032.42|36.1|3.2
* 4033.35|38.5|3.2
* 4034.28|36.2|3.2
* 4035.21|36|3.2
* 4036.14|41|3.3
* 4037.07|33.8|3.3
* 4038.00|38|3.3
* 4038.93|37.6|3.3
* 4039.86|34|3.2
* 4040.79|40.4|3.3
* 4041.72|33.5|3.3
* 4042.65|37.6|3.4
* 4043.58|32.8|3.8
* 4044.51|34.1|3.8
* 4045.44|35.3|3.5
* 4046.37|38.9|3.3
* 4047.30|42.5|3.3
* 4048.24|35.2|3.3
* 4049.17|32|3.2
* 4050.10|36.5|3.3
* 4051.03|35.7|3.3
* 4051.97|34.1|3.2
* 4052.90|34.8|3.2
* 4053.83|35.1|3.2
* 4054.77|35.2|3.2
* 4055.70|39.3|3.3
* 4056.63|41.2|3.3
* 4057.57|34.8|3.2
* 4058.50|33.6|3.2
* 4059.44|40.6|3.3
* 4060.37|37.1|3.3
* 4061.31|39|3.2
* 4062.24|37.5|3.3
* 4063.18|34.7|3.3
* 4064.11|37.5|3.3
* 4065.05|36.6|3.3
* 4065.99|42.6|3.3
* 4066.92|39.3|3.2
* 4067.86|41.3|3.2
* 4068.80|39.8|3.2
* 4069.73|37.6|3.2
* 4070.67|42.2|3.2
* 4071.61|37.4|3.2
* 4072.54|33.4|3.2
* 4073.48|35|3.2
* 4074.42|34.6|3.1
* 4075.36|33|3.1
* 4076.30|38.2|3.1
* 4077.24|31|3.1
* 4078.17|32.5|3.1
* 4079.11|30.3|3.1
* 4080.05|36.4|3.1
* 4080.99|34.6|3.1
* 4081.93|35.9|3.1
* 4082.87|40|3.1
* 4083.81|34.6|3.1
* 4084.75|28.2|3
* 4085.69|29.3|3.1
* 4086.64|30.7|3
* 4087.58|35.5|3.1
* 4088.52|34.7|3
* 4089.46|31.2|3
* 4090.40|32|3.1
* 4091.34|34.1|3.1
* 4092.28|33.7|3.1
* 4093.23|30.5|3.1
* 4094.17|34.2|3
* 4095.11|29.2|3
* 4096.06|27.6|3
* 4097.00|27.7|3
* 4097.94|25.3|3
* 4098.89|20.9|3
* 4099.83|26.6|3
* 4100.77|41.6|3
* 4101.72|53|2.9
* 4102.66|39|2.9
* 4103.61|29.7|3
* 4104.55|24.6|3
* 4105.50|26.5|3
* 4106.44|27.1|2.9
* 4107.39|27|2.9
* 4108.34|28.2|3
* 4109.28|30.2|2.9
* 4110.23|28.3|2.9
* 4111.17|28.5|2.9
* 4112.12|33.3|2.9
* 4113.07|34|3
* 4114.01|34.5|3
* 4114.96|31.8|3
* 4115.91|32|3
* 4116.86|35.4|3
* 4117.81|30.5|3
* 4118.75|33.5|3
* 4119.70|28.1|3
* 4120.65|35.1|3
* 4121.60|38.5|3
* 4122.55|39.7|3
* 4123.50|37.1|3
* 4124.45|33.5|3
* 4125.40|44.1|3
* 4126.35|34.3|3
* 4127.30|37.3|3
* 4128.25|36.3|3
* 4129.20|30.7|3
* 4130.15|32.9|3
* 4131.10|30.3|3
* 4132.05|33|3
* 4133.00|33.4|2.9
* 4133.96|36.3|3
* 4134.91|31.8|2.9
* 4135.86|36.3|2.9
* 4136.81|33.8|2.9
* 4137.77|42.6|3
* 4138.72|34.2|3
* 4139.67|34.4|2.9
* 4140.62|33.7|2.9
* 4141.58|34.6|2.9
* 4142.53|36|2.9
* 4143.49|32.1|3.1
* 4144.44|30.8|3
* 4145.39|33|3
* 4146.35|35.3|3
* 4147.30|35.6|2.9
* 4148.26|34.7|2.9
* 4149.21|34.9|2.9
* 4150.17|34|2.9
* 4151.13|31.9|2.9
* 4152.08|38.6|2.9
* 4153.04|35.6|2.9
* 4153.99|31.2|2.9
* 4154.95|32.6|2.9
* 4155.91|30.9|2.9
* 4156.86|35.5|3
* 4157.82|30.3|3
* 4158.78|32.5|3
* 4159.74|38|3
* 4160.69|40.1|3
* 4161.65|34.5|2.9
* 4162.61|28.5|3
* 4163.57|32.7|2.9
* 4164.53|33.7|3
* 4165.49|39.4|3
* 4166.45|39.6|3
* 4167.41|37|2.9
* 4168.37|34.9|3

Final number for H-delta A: 4.0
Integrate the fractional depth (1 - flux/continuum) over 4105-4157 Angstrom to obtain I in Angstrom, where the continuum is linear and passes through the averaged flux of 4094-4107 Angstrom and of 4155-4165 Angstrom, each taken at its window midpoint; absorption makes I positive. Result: -2.1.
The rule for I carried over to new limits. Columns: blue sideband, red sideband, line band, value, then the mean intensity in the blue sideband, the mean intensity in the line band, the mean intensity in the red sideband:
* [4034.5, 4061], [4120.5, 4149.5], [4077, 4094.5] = 1.32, 36.5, 33.2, 35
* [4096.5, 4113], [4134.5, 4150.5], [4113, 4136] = -1.23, 30.5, 34.4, 34.6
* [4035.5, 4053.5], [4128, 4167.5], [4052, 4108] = 1.97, 36.2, 34.3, 34.3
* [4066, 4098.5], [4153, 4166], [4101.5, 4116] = 1.10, 33.9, 31.4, 33.9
